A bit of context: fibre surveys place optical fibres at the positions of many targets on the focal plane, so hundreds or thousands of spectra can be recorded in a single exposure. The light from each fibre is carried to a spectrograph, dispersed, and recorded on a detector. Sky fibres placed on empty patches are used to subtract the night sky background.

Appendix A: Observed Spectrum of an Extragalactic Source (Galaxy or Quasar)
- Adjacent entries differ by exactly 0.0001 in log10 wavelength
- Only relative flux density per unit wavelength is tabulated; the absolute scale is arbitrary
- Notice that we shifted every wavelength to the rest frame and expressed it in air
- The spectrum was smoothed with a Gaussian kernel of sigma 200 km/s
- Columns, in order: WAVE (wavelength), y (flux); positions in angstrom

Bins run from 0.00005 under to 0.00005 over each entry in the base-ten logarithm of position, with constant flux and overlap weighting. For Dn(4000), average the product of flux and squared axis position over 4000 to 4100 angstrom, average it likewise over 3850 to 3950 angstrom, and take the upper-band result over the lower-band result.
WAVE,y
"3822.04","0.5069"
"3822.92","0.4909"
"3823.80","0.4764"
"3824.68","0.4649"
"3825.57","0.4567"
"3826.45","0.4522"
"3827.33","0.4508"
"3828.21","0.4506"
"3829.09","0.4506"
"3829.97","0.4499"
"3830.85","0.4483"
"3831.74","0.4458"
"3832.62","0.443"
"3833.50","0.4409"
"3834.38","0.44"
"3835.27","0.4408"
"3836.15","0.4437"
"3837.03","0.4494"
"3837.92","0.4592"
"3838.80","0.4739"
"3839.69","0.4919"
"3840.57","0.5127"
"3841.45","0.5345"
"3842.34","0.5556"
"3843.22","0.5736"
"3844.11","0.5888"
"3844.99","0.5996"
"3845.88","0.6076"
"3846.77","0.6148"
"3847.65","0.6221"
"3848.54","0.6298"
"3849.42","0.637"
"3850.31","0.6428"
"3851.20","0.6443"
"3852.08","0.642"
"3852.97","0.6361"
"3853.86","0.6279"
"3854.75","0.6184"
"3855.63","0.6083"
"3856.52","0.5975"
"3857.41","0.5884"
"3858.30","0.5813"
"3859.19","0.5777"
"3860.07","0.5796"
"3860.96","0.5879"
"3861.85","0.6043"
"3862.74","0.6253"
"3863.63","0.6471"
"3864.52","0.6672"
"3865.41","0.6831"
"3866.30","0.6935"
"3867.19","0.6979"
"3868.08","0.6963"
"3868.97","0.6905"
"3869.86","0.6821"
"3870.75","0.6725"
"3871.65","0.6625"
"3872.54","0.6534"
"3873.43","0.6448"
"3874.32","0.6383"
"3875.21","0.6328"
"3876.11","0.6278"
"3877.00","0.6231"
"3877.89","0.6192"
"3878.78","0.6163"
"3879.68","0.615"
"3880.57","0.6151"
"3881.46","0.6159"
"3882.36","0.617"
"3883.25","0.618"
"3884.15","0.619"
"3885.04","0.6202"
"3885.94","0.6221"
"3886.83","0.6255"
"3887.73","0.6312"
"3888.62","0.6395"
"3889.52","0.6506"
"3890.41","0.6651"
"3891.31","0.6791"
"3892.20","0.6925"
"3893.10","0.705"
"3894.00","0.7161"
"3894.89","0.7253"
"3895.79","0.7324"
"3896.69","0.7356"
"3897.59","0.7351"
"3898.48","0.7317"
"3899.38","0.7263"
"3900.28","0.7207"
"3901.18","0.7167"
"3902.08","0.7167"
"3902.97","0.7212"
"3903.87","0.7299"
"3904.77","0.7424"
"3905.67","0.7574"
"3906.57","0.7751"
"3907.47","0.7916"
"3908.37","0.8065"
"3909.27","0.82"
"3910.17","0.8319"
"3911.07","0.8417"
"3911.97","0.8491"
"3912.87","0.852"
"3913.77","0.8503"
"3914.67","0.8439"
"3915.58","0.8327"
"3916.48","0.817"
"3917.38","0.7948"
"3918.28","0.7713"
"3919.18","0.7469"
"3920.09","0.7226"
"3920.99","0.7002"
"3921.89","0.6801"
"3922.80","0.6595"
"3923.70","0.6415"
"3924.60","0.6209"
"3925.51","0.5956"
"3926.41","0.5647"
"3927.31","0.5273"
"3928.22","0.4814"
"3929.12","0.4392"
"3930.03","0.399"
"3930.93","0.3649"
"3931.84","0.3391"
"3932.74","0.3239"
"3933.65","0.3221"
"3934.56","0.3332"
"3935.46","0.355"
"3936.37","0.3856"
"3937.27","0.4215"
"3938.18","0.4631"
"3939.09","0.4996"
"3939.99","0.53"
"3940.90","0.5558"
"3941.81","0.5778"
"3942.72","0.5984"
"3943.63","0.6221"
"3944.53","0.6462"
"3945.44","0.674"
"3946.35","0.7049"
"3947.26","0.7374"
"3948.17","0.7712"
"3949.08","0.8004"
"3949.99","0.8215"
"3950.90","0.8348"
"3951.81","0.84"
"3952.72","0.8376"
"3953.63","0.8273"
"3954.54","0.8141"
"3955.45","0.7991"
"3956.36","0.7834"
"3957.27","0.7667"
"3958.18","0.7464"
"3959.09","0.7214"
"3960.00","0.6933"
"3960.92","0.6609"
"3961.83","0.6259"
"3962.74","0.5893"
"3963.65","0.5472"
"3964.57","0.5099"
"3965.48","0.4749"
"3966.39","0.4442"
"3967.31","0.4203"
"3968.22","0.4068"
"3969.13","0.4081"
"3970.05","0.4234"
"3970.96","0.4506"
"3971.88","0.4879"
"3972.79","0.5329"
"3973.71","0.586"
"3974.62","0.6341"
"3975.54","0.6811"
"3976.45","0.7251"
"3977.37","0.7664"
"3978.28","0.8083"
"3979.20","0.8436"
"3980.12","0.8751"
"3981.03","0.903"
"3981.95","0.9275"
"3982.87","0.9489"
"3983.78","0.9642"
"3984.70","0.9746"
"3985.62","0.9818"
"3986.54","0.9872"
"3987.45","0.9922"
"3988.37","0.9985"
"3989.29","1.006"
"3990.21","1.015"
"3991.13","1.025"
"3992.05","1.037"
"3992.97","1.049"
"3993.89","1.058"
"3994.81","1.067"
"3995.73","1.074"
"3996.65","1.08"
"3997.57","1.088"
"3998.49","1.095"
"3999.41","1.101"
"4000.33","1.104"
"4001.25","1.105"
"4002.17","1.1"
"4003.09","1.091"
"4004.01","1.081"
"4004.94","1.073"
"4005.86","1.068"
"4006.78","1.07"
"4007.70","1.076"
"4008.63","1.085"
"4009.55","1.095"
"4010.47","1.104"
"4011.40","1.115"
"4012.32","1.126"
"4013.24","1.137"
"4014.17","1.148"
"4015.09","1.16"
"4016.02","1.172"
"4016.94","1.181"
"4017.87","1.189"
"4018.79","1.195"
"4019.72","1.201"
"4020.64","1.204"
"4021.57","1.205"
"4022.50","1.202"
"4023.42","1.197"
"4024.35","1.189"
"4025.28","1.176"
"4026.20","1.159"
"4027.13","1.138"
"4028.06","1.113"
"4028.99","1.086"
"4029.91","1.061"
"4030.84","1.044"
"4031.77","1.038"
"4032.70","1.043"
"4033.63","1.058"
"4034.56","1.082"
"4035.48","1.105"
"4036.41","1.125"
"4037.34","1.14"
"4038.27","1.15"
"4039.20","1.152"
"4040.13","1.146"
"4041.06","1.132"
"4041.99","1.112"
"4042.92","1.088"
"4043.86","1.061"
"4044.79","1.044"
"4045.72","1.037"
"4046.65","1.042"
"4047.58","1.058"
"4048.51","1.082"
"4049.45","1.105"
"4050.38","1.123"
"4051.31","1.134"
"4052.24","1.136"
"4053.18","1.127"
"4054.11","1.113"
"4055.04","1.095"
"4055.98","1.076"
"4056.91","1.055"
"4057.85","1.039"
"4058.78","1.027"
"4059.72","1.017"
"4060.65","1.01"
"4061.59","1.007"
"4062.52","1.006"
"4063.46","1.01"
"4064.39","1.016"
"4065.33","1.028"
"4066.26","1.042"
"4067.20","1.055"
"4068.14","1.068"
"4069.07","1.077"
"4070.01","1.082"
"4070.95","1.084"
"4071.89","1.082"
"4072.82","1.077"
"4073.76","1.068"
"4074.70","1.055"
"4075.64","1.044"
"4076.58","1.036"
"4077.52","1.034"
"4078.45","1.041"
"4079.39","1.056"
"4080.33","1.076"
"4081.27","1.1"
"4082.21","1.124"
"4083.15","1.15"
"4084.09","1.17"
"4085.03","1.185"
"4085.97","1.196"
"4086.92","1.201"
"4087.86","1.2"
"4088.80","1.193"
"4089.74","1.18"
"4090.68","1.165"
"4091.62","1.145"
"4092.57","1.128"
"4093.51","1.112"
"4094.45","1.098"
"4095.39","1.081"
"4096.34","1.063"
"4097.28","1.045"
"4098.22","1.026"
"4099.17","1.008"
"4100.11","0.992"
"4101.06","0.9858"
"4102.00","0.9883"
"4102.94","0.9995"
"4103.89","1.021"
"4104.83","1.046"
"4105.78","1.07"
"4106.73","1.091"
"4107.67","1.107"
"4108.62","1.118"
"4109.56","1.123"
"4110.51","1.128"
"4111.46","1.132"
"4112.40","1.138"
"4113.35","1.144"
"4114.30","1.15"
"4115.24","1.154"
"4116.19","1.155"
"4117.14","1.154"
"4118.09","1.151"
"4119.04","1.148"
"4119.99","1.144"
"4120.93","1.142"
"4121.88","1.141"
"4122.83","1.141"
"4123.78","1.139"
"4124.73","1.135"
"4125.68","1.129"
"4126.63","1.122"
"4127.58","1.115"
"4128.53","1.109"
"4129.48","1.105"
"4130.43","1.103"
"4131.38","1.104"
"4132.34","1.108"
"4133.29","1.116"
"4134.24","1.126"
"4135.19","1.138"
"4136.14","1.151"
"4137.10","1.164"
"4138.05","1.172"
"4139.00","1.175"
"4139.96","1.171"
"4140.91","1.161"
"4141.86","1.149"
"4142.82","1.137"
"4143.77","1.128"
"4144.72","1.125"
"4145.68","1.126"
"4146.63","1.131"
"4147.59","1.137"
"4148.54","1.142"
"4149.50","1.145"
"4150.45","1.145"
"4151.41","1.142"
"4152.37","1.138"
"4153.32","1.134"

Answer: 1.84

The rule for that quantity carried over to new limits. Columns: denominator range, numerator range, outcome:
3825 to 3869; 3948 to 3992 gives 1.42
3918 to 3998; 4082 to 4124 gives 1.72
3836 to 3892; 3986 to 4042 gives 1.94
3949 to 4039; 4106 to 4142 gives 1.29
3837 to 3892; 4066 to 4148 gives 2.03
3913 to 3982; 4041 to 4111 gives 1.83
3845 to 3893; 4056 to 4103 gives 1.88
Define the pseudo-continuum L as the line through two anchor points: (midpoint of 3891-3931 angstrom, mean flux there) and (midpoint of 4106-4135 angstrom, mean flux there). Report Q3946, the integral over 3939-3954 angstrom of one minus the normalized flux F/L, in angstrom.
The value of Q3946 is 1.55 angstrom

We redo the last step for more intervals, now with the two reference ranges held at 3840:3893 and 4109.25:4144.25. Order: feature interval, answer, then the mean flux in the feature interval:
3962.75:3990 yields 4.2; 0.715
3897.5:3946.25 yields 6.1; 0.64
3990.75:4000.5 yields -2.1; 1.07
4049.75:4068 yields -1.0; 1.06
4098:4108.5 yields 0.6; 1.03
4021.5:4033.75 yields -2.3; 1.12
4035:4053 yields -2.4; 1.1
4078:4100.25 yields -1.1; 1.12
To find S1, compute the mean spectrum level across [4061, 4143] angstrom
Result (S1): 1.1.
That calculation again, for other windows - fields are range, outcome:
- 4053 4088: 1.08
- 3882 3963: 0.669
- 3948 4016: 0.869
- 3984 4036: 1.1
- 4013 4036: 1.14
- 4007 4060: 1.11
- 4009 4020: 1.15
